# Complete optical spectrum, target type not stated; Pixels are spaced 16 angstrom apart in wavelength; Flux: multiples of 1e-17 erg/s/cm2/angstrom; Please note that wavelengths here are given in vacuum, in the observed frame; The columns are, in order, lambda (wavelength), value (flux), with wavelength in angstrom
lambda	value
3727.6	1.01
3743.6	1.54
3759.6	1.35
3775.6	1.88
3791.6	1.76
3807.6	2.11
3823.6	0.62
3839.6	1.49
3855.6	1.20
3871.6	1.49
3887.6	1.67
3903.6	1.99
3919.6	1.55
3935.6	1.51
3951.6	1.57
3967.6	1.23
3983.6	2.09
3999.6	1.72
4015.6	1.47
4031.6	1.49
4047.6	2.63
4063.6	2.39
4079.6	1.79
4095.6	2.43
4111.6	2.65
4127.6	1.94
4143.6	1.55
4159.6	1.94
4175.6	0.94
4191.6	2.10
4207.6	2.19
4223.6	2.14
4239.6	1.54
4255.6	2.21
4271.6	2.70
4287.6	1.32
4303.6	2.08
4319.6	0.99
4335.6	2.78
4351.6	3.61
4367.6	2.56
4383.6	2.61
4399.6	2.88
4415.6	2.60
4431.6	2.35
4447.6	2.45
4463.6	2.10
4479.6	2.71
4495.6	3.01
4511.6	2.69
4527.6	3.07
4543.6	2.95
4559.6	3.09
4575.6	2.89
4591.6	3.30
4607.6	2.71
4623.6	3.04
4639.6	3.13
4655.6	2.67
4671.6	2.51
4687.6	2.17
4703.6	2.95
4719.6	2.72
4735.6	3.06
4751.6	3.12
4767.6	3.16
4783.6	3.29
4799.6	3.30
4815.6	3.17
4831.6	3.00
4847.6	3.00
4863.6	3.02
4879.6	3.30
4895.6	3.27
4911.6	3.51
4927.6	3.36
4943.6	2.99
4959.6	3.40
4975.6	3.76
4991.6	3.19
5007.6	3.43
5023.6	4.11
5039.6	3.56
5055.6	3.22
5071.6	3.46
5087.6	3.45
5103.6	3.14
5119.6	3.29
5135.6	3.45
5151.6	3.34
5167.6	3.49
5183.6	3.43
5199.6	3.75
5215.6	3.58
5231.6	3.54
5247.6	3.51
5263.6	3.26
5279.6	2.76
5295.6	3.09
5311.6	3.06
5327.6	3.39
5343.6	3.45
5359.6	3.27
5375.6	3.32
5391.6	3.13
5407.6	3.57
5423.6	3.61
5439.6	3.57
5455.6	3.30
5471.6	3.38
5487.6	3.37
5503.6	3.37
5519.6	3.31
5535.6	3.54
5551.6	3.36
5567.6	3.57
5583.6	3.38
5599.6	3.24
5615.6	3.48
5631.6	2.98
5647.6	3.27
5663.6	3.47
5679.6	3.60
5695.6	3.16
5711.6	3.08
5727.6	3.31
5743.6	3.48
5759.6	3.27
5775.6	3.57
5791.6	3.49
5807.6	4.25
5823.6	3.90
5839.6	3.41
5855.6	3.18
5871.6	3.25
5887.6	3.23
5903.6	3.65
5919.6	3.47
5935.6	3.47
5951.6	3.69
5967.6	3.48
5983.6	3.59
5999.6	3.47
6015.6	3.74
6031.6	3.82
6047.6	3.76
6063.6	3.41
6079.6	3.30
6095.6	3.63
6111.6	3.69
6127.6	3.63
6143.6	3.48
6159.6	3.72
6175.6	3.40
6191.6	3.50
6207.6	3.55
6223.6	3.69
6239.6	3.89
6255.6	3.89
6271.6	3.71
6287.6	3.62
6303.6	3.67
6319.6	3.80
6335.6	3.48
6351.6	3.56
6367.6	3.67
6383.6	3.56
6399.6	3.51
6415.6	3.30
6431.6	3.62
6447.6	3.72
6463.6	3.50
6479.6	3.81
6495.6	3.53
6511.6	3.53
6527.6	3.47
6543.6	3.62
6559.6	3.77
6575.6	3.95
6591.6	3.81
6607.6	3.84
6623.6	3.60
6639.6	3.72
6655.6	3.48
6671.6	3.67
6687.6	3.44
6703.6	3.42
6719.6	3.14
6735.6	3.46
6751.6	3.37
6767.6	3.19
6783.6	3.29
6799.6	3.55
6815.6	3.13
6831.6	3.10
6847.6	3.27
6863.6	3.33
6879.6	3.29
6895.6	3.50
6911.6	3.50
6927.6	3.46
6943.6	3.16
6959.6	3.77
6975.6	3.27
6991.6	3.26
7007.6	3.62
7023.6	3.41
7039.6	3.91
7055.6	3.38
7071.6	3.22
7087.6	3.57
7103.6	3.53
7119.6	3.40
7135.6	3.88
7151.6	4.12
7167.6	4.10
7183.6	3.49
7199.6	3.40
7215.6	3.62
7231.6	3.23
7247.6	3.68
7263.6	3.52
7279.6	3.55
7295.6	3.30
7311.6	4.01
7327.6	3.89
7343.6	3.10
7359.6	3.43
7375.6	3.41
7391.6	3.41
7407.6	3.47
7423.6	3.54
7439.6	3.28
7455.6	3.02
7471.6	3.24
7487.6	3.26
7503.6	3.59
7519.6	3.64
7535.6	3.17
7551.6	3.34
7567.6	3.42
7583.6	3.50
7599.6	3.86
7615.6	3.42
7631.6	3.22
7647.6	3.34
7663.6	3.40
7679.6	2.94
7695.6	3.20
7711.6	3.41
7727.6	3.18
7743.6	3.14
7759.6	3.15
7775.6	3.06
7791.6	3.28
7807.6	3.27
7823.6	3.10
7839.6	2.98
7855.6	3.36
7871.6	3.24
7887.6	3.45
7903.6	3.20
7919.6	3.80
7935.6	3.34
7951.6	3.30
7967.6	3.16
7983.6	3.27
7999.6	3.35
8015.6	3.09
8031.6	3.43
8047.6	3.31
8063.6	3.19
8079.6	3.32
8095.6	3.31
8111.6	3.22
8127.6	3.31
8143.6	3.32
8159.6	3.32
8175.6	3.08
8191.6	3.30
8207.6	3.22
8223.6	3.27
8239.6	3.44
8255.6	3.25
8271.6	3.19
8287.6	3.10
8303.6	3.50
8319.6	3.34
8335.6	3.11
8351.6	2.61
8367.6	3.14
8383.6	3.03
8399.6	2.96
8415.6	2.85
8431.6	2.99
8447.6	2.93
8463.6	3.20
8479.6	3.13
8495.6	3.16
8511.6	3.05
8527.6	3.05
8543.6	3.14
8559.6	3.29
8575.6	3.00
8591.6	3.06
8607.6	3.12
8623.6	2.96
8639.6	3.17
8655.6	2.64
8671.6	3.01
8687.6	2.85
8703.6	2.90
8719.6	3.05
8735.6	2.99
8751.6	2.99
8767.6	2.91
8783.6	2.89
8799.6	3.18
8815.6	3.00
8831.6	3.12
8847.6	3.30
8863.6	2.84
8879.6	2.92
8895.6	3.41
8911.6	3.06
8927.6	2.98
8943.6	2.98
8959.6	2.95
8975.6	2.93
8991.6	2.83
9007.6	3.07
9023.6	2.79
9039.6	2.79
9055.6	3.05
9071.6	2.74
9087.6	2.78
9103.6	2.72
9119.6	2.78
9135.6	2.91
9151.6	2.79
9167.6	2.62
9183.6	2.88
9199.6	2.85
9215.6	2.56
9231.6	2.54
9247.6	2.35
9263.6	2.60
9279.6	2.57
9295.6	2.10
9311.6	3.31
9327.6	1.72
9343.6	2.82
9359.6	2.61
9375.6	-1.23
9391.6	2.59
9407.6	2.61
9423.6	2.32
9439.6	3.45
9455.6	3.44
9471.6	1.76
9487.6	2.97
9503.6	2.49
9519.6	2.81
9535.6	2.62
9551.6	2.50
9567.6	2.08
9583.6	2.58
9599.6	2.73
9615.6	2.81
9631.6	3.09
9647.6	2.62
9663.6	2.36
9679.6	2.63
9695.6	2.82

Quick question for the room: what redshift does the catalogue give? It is 0.088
